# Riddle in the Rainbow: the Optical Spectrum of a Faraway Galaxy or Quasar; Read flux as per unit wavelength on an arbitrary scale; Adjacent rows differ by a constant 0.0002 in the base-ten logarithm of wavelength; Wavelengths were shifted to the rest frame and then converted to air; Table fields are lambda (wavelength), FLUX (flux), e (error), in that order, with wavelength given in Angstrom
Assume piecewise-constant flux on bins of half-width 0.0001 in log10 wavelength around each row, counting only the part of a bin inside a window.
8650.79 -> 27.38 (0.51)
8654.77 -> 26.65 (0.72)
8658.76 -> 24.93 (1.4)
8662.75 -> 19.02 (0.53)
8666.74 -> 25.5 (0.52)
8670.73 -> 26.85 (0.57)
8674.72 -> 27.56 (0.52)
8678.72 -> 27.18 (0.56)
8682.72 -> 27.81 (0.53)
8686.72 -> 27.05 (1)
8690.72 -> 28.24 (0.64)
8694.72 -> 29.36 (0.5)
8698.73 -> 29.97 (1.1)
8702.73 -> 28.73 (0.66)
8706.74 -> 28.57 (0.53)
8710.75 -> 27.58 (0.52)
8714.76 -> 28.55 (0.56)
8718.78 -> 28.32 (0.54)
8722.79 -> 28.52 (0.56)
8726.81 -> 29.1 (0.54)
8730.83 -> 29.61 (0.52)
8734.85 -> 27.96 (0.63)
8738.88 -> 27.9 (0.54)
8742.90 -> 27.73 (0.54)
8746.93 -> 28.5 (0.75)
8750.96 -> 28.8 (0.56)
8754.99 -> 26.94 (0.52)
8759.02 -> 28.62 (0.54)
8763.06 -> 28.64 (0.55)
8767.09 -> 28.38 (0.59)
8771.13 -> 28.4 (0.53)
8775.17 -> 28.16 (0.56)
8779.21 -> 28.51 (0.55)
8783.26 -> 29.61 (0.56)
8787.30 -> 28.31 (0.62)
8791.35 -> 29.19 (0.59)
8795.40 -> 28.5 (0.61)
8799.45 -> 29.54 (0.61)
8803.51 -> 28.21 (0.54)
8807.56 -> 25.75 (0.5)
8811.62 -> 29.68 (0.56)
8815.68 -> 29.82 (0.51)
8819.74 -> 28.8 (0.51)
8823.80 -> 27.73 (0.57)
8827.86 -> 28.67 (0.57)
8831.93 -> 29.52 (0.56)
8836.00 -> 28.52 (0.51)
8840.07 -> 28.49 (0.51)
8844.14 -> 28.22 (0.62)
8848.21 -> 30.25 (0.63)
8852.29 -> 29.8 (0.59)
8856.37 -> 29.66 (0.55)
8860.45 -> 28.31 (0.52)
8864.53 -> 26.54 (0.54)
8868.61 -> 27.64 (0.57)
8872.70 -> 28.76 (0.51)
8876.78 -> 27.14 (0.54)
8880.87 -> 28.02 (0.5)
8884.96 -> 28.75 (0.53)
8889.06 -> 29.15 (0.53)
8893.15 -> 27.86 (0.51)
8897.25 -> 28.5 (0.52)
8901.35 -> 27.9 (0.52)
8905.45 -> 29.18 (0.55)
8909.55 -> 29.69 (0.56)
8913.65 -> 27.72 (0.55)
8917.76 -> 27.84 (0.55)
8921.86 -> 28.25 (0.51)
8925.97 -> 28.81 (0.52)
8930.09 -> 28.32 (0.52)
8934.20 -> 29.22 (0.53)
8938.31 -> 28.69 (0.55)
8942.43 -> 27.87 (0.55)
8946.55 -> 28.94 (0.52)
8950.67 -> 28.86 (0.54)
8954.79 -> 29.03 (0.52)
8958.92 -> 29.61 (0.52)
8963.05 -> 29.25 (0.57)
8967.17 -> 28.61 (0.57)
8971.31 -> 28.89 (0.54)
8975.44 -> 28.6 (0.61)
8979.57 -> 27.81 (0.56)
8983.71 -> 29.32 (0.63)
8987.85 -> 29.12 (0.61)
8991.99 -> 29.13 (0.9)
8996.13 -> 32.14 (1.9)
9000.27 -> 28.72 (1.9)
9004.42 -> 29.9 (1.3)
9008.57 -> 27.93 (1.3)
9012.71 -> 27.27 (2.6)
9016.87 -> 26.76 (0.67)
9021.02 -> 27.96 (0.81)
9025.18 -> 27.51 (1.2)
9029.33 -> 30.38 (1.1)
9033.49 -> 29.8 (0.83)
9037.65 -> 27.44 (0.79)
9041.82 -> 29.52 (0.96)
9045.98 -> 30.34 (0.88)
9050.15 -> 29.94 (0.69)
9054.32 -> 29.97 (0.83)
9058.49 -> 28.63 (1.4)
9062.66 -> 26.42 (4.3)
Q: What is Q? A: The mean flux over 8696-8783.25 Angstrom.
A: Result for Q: 28.5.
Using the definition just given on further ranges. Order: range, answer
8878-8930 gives 28.4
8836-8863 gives 29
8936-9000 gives 29.1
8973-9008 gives 29.3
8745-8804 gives 28.6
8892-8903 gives 28.1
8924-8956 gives 28.7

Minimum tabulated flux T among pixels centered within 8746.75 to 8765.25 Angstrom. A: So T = 26.94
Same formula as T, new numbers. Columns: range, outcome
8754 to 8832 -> 25.75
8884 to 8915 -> 27.72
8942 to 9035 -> 26.76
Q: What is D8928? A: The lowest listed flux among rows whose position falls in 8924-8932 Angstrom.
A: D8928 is 28.32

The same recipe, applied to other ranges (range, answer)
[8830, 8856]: 28.22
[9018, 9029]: 27.51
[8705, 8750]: 27.58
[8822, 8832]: 27.73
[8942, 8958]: 27.87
